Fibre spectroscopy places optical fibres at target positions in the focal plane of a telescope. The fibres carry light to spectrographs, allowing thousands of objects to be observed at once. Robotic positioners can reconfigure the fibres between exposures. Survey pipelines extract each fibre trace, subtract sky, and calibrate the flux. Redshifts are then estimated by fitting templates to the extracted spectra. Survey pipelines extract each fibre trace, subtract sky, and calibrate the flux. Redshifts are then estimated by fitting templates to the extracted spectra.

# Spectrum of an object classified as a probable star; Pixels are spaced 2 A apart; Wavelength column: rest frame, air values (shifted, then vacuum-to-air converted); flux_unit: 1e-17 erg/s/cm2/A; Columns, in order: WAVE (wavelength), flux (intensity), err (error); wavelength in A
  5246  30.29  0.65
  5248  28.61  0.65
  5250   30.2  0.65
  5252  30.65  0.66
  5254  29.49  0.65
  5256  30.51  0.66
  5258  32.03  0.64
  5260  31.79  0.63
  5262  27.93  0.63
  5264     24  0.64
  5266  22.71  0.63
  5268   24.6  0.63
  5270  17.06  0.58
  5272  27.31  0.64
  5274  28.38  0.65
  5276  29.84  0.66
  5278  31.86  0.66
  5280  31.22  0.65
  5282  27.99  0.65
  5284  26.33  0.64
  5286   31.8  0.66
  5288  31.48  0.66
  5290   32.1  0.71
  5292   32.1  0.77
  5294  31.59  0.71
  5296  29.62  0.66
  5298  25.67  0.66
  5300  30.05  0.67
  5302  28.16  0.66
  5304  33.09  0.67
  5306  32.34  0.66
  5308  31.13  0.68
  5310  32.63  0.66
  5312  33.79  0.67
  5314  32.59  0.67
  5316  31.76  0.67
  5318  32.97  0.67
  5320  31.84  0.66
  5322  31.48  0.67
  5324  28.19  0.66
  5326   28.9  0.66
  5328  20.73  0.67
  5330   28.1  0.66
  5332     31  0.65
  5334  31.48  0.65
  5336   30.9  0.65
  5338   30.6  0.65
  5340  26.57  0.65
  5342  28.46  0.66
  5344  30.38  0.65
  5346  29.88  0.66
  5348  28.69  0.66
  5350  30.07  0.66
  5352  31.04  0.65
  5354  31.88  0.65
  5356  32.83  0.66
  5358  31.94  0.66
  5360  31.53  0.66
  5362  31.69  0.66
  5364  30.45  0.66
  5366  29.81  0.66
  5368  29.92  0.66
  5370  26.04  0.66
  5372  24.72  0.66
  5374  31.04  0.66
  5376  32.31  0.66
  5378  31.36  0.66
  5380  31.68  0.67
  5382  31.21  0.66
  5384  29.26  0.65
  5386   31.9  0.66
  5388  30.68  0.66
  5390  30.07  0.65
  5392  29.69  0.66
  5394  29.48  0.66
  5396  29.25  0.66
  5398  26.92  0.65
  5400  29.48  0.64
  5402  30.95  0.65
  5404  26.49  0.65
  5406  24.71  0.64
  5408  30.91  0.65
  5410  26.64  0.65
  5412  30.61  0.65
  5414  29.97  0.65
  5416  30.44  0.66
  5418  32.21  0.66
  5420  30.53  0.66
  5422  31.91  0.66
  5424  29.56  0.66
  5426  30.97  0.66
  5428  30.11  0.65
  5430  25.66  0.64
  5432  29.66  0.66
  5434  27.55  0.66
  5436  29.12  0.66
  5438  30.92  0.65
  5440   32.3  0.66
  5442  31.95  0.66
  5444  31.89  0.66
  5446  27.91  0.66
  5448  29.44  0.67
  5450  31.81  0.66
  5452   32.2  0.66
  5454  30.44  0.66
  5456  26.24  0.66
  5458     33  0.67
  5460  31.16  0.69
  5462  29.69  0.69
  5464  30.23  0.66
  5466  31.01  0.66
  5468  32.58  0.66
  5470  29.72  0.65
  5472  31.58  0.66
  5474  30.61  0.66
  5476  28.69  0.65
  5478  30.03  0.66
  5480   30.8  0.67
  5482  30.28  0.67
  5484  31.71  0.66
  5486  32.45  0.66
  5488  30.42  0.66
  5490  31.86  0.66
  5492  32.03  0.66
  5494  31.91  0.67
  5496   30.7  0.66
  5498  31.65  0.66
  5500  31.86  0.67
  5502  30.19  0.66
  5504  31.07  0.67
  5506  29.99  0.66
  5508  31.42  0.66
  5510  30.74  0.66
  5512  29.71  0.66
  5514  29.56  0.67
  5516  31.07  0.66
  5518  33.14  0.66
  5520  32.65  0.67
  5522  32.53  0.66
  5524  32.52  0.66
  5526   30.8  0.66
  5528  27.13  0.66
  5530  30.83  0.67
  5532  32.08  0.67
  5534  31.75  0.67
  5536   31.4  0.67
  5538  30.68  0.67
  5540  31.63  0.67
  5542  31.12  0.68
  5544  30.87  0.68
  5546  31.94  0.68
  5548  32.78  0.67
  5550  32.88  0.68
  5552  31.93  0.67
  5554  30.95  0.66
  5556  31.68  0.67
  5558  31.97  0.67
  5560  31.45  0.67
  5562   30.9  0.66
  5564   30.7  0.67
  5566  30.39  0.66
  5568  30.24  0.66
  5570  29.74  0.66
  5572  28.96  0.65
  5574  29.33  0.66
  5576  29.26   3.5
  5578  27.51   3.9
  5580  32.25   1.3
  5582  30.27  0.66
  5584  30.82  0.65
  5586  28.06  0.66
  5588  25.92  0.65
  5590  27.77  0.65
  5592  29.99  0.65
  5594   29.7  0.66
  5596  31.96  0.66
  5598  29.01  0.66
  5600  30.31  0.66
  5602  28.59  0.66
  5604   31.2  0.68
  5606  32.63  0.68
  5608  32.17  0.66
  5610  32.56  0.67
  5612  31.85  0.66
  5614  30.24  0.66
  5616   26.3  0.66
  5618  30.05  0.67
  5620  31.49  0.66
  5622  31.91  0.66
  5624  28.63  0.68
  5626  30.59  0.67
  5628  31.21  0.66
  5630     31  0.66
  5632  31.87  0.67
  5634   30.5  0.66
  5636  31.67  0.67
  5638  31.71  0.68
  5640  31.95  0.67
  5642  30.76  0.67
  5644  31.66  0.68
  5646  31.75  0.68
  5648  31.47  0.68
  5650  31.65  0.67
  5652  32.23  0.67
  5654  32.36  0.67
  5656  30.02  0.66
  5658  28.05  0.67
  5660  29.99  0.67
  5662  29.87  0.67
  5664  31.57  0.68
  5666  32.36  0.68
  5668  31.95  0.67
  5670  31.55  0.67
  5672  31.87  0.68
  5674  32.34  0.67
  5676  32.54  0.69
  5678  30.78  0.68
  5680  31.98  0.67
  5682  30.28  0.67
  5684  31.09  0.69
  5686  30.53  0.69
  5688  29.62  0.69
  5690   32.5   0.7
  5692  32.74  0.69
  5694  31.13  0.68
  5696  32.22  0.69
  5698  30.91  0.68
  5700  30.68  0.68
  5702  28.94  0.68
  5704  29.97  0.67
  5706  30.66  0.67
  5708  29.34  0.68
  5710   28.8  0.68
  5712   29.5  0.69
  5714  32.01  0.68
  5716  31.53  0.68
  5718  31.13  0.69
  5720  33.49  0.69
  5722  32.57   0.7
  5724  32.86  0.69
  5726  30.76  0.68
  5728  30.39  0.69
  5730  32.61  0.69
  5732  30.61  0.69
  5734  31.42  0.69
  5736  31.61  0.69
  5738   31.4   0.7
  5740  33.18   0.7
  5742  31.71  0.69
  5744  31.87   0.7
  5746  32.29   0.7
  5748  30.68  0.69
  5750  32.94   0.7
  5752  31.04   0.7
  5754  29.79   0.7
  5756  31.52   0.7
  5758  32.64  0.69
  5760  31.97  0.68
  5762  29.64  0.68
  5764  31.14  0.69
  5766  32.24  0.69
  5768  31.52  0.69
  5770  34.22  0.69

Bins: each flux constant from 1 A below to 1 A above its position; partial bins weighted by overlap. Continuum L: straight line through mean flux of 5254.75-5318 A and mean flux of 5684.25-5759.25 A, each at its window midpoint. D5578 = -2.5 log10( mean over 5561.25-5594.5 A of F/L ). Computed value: 0.04 mag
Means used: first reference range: 29.5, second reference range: 31.3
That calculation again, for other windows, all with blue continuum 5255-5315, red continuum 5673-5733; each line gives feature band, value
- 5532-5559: -0.04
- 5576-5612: 0.02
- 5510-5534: -0.03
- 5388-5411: 0.04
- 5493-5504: -0.03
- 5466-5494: -0.03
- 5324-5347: 0.03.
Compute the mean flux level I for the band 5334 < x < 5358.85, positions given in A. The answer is 30.3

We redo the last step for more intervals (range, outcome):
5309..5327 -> 31.6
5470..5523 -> 31.1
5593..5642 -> 30.8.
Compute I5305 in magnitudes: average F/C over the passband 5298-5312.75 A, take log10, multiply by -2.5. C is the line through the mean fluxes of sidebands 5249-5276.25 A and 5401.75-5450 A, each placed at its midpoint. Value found -0.11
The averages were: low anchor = 27.5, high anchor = 29.7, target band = 31.2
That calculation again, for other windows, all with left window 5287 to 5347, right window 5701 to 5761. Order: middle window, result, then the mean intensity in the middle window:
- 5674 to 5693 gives -0.01 mag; 31.4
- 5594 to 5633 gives 0.01 mag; 30.7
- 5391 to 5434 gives 0.05 mag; 29.3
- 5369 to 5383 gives 0.03 mag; 29.8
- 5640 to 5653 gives -0.02 mag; 31.6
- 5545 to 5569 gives -0.02 mag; 31.5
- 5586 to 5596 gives 0.08 mag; 28.7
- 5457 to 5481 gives 0.00 mag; 30.8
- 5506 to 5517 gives 0.01 mag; 30.5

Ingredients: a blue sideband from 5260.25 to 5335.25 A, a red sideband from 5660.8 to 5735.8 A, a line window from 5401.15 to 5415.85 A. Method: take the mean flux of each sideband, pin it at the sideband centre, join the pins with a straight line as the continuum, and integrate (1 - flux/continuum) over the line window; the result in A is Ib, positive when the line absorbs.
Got 0.6 A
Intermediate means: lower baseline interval 29.3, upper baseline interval 31.2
